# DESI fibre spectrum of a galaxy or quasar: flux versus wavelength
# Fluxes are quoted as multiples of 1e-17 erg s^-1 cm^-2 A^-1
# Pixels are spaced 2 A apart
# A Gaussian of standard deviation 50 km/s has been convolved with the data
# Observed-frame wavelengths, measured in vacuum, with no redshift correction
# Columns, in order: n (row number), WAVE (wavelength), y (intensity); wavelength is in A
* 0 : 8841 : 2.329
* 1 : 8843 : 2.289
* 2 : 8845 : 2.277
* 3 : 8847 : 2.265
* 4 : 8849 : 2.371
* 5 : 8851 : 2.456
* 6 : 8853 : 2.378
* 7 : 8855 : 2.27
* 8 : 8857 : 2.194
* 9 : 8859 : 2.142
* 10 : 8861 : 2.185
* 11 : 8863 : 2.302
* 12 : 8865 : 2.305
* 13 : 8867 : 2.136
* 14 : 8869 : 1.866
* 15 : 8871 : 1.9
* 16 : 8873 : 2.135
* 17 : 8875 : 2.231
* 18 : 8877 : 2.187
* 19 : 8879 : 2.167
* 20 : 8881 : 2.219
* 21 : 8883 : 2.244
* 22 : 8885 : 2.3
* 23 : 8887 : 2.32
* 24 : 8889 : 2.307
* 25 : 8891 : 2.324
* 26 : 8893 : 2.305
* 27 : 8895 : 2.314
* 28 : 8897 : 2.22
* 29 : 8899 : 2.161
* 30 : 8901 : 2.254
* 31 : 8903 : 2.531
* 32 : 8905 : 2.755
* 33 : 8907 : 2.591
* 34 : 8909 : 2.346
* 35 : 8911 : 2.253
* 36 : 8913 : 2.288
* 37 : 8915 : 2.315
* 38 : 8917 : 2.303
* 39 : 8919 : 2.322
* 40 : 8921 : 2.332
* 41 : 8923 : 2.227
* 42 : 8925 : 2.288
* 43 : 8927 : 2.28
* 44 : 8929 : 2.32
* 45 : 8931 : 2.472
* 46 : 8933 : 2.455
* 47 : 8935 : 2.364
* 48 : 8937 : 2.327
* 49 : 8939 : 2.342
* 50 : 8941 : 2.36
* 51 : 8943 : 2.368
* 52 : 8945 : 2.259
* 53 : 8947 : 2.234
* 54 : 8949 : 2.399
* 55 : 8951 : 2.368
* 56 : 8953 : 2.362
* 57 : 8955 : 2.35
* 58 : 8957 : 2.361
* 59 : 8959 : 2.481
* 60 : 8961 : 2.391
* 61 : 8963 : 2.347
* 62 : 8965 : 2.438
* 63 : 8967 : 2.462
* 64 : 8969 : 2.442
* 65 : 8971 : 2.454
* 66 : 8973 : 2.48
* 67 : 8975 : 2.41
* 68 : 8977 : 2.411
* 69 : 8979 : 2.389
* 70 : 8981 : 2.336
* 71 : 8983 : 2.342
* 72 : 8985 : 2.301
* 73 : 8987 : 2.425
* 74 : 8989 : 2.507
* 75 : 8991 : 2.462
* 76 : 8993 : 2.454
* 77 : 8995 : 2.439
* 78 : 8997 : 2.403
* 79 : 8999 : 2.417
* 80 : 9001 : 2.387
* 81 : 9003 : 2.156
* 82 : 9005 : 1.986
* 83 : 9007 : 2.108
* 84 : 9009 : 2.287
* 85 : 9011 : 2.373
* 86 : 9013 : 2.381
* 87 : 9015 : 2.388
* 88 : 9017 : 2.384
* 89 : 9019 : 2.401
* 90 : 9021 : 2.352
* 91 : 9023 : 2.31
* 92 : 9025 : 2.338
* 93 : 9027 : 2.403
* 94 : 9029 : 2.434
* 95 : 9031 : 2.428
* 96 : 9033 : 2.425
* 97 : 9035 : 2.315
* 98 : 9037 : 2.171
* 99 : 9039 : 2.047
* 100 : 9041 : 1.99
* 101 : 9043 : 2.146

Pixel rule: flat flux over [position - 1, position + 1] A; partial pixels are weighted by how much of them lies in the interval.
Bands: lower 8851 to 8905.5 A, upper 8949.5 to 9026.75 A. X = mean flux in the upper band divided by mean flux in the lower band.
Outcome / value 1.1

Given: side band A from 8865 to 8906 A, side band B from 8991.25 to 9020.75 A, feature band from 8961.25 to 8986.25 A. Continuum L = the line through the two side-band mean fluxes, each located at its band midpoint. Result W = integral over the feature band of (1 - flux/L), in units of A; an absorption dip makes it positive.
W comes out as -1.0 A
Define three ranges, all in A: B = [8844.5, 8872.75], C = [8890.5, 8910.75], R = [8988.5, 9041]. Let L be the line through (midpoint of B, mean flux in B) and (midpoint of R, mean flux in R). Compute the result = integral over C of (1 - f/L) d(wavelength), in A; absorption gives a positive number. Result -1.2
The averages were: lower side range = 2.21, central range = 2.38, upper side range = 2.33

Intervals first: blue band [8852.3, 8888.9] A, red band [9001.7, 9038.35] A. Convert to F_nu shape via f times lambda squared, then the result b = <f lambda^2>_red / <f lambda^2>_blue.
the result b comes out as 1.09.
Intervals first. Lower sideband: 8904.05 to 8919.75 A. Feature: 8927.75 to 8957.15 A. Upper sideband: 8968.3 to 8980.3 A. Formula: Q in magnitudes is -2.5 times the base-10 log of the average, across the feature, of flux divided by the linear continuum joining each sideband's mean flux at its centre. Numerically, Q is 0.026 mag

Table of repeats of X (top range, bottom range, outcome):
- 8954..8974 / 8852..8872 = 1.12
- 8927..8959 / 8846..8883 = 1.07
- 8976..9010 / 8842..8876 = 1.06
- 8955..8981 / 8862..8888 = 1.11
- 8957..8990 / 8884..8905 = 1.04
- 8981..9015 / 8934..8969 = 0.99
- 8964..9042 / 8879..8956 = 1.01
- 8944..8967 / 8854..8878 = 1.10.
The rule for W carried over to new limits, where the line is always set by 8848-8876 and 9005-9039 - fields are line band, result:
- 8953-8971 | -1.02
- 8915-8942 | -0.99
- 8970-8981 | -0.63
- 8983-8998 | -0.79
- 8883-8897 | -0.47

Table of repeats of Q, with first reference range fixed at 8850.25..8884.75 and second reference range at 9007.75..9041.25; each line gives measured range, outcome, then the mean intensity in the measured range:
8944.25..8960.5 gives -0.04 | 2.35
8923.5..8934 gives -0.05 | 2.36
